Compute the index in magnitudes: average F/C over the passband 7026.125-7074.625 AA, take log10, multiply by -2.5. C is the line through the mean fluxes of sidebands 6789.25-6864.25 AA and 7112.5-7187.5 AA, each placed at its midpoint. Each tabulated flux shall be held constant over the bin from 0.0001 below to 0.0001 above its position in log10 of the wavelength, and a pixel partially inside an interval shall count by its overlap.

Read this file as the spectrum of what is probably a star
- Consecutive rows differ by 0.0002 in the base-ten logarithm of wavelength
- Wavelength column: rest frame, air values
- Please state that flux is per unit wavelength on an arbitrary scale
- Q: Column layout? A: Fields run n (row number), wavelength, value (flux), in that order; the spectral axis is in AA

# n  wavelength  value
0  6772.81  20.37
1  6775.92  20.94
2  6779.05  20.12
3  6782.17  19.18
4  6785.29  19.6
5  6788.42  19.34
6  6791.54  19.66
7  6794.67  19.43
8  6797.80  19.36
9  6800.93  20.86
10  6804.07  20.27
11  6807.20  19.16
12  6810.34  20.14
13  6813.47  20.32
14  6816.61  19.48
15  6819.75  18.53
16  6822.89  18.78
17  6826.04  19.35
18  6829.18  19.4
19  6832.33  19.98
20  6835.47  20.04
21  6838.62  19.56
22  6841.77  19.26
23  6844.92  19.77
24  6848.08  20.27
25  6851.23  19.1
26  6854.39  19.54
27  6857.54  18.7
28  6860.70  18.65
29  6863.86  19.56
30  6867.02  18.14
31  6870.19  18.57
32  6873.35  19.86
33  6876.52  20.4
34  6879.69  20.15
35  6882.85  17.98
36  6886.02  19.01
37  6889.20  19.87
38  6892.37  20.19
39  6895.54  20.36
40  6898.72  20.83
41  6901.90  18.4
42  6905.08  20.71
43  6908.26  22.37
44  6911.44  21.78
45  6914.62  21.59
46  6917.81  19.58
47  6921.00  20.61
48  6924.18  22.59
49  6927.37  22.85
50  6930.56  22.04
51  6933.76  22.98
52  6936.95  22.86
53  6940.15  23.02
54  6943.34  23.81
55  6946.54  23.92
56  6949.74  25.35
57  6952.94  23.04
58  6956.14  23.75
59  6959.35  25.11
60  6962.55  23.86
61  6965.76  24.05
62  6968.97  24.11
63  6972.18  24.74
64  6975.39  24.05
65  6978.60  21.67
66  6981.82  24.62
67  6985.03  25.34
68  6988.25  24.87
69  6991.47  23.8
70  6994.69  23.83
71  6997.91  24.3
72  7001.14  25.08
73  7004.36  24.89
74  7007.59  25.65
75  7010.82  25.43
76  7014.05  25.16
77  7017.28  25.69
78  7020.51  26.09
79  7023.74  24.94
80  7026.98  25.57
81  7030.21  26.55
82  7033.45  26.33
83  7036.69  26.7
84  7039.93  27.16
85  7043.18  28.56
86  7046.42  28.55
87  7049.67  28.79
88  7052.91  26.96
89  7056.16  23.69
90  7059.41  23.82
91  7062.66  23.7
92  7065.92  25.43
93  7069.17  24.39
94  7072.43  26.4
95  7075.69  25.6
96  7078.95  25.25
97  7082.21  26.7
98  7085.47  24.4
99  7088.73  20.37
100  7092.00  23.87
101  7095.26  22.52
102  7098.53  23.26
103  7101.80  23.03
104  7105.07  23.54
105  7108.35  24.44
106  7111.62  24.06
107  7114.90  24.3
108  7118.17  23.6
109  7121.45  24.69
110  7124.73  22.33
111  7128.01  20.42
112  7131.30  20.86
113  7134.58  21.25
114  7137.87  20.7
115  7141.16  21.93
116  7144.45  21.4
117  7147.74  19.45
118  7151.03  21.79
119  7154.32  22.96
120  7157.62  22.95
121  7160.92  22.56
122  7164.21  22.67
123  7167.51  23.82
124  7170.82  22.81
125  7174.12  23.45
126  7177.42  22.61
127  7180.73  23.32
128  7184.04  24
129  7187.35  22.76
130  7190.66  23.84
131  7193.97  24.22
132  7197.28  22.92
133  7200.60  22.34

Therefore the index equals -0.21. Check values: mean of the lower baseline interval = 19.5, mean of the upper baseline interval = 22.5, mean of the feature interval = 26.2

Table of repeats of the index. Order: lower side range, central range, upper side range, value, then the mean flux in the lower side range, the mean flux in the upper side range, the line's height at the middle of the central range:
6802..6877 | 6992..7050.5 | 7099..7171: -0.214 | 19.4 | 22.5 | 21.3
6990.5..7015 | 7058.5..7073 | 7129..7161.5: -0.060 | 24.8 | 21.5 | 23.3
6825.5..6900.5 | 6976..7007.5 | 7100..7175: -0.162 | 19.5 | 22.6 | 20.9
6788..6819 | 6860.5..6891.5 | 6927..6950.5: 0.128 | 19.8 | 23.3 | 21.7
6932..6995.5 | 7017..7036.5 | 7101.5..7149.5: -0.115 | 23.9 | 22.4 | 23.3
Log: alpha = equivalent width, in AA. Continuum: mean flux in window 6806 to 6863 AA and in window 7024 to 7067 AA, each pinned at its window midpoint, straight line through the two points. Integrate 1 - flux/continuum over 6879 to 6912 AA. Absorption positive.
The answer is 2.0 AA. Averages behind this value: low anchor 19.4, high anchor 26.3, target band 20.1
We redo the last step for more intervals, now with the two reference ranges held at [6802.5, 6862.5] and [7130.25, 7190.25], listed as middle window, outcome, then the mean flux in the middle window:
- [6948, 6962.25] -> -2.57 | 24.3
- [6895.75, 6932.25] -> -1.78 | 21.2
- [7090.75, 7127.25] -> -2.72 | 23.5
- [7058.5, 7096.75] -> -4.90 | 24.4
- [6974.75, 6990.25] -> -2.47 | 24.1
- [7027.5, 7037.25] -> -2.38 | 26.4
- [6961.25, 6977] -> -2.66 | 24.2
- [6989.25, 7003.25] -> -2.27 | 24.3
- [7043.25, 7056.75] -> -3.82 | 27.4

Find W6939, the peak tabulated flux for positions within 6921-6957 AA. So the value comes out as 25.35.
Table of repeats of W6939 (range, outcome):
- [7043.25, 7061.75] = 28.79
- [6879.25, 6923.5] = 22.37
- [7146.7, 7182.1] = 23.82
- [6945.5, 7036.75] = 26.7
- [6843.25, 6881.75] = 20.4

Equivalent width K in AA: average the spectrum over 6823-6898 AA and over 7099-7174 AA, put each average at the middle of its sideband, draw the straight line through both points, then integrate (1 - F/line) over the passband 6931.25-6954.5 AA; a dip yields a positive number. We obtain -3.6 AA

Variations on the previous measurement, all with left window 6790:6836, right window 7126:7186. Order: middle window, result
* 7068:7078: -1.8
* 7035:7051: -4.9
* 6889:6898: 0.0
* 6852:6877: 1.1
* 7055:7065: -1.1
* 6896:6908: 0.0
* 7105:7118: -1.3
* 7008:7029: -4.3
